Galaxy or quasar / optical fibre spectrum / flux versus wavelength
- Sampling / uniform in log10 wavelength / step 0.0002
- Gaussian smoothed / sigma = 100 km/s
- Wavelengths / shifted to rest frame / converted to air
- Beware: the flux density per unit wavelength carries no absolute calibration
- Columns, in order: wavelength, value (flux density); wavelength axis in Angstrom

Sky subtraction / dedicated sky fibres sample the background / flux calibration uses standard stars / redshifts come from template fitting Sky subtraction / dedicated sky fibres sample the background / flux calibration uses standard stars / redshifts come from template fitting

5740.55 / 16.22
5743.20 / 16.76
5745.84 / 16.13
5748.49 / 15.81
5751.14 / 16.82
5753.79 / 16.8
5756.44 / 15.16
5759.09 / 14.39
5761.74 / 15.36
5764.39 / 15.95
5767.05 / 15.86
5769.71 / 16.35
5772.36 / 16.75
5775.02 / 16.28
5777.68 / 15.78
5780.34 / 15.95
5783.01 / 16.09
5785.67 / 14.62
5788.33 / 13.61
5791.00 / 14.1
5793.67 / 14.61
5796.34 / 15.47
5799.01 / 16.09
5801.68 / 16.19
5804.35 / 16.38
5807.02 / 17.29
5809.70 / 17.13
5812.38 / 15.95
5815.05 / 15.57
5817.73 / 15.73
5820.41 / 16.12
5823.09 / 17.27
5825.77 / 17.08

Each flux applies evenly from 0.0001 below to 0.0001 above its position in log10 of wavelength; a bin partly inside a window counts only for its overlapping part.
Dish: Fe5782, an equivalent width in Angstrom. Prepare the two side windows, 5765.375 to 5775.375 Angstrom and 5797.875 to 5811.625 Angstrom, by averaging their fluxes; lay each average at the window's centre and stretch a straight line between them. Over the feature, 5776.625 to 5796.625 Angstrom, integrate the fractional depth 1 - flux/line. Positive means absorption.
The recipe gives 1.8 Angstrom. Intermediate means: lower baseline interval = 16.3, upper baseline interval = 16.6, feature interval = 15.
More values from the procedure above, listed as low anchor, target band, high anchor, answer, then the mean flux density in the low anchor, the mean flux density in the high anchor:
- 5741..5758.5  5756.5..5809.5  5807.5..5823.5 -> 1.9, 16.2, 16.3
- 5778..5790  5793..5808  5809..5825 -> -0.3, 15.1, 16.3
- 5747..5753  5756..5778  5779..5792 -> -0.2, 16.3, 14.9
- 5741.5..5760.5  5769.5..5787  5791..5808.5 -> 0.0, 16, 15.9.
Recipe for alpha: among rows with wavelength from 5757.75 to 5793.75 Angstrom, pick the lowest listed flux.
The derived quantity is 13.61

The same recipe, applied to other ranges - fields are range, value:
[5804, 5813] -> 15.95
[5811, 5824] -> 15.57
